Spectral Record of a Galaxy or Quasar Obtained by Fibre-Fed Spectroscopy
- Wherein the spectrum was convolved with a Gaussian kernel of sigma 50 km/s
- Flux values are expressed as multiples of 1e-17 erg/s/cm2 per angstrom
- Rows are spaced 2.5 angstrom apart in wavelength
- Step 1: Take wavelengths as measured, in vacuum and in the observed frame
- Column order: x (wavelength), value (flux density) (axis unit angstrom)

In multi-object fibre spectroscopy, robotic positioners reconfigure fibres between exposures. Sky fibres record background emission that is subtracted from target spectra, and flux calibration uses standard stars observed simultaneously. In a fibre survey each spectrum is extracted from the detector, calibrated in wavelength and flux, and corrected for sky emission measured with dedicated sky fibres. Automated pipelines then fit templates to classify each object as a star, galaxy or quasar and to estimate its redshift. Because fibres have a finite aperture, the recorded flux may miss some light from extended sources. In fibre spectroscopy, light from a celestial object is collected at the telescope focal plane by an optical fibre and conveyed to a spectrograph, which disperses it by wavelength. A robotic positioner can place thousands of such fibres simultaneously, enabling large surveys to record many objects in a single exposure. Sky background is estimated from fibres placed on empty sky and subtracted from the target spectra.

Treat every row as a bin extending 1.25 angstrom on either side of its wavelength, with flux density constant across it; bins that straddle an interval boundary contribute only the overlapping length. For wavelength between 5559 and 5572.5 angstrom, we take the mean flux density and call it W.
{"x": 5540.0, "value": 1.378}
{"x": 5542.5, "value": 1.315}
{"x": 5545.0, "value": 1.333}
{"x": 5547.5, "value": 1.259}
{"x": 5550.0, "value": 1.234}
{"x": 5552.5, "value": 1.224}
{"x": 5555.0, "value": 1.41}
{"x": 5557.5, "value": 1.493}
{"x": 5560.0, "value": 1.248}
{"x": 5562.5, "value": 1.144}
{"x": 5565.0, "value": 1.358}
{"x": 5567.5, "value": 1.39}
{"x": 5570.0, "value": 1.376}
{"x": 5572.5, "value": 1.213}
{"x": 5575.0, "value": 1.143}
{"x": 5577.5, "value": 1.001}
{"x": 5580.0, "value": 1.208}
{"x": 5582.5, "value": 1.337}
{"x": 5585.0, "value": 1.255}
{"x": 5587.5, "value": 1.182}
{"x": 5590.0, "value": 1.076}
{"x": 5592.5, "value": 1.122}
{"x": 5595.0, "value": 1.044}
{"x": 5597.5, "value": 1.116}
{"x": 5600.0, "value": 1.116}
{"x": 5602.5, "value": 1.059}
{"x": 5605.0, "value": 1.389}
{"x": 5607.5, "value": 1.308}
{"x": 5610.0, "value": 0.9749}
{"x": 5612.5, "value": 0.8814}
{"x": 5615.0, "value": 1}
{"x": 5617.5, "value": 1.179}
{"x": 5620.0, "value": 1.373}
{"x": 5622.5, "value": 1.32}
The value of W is 1.3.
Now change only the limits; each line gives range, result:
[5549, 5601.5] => 1.22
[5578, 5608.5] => 1.18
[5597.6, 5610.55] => 1.18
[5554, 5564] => 1.32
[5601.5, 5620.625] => 1.14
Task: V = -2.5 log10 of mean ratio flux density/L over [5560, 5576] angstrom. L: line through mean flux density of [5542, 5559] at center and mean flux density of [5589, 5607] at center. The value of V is -0.01 mag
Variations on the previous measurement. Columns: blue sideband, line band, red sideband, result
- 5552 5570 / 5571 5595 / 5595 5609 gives 0.08 mag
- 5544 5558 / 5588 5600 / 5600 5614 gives 0.06 mag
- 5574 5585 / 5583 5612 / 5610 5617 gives -0.08 mag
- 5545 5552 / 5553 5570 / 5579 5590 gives -0.08 mag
